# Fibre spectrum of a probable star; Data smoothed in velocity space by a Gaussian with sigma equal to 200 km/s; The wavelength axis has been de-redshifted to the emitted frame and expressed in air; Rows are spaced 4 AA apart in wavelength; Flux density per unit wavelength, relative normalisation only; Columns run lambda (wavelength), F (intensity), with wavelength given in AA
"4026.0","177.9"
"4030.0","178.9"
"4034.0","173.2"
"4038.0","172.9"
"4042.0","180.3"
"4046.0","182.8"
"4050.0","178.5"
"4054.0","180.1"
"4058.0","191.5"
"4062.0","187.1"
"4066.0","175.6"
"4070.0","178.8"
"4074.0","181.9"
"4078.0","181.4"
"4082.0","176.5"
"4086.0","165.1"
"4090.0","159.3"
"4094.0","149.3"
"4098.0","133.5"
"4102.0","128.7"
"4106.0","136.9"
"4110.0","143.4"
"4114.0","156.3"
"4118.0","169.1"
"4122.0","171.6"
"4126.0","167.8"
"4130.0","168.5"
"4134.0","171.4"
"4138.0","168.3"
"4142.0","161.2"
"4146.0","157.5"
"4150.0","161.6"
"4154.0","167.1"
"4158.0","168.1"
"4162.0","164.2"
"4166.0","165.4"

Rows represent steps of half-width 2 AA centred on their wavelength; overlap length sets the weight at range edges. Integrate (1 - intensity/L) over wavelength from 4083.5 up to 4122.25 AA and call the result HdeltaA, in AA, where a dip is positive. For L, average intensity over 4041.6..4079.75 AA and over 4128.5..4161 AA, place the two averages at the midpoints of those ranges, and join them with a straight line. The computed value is 5.1 AA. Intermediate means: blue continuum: 182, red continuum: 165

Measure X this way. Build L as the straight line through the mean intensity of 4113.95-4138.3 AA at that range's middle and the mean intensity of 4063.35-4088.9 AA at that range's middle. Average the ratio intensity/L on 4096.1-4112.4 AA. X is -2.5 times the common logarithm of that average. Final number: 0.25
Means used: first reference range 176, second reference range 168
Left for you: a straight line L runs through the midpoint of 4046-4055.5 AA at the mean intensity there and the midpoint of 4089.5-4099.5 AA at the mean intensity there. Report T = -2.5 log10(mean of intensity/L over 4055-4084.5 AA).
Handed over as -0.10 mag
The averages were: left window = 180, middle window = 181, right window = 146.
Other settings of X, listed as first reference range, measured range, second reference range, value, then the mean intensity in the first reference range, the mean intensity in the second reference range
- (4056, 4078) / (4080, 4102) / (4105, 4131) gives 0.12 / 183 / 160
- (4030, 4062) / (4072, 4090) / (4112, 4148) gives 0.00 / 180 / 166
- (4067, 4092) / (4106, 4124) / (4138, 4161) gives 0.07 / 174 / 164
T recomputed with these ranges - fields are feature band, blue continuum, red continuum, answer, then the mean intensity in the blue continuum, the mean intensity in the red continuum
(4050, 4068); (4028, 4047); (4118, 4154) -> -0.05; 177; 166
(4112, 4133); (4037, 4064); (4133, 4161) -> 0.01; 182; 165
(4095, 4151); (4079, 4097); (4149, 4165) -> 0.05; 162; 165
